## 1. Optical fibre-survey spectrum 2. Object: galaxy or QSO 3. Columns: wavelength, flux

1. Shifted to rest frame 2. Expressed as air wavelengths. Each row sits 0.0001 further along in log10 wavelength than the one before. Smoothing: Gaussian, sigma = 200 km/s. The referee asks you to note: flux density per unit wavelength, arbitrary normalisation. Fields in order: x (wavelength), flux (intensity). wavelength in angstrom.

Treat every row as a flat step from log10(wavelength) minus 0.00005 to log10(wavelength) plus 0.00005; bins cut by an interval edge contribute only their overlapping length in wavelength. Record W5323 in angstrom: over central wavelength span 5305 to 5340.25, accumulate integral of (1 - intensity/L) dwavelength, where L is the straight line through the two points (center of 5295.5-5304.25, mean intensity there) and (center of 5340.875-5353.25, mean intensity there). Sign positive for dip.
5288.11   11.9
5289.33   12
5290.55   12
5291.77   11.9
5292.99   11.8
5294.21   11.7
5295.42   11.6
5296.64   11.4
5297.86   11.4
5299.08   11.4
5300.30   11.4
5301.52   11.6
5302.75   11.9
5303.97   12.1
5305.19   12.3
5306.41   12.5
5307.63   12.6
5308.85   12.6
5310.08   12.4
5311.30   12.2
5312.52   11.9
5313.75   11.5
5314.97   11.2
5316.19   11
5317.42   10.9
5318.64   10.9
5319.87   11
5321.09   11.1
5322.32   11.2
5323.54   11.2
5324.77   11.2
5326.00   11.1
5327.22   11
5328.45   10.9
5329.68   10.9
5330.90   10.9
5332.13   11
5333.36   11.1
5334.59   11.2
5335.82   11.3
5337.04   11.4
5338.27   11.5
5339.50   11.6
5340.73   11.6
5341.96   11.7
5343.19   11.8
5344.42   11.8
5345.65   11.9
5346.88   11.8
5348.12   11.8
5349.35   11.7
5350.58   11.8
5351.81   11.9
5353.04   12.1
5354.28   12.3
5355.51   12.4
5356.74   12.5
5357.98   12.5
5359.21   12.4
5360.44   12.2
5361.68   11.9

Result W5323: 0.79 angstrom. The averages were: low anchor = 11.6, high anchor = 11.8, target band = 11.4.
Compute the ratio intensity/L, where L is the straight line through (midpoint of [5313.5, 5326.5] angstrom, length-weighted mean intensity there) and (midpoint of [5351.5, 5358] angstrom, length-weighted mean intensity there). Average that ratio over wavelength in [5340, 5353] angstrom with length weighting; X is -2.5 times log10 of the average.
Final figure 0.02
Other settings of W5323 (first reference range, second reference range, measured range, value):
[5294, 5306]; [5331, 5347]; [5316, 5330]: 0.6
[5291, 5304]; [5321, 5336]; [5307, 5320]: -0.4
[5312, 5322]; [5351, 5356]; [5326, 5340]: 0.5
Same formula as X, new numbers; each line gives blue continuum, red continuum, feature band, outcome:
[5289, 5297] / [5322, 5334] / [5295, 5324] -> -0.02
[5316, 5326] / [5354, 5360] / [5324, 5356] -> 0.02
